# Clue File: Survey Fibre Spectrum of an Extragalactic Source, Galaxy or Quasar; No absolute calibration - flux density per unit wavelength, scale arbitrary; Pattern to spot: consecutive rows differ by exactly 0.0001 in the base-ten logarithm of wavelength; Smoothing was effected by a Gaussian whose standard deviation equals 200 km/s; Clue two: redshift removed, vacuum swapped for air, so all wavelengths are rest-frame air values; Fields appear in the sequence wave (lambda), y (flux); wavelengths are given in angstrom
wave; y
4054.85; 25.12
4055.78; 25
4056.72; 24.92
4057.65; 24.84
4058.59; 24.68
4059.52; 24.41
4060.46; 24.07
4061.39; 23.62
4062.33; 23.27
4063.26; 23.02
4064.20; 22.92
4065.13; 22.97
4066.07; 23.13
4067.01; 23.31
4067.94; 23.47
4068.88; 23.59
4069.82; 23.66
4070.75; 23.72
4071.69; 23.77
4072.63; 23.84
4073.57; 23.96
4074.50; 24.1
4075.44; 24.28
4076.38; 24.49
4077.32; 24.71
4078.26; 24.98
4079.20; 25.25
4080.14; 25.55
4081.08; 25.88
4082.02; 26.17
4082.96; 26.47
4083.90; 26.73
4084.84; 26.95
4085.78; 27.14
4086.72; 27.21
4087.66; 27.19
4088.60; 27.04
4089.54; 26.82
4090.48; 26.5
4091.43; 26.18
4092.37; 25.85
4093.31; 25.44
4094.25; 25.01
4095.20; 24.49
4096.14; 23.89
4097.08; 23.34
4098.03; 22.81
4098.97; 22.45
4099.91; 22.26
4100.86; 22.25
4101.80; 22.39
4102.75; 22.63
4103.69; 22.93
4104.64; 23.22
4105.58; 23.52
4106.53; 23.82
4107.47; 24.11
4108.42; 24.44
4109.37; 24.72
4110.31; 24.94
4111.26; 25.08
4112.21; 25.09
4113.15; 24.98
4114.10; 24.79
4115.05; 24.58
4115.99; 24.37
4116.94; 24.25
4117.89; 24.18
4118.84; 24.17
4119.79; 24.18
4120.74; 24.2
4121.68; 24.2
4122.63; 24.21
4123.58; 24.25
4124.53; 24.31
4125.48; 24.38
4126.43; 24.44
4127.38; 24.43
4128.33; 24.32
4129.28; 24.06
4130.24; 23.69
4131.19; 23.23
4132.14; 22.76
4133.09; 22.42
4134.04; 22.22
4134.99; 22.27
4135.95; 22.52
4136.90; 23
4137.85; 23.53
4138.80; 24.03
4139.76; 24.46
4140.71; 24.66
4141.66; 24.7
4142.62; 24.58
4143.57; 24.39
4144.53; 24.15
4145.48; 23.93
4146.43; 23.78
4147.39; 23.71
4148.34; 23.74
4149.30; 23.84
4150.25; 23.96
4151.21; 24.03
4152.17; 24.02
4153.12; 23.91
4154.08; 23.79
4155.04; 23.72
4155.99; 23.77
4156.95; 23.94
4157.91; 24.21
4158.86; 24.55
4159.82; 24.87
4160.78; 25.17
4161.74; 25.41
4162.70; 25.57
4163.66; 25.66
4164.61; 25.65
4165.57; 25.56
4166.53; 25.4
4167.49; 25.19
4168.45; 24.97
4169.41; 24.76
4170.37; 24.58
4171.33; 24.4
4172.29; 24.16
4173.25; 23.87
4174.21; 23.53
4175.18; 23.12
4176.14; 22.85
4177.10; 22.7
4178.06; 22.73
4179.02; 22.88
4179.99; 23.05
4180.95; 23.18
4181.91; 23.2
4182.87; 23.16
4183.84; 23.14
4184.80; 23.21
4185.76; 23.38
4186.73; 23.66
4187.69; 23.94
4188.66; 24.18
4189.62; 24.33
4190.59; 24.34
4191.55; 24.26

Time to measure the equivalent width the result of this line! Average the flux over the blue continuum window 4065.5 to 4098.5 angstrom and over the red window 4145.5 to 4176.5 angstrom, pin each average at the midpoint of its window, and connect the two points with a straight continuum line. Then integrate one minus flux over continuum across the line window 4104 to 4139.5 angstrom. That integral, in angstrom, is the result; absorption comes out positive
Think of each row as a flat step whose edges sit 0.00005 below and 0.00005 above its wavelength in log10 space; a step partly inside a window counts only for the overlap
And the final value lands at 1.1 angstrom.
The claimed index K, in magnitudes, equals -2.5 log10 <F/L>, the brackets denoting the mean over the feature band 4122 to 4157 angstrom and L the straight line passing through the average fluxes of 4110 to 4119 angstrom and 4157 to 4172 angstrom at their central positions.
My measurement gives 0.05 mag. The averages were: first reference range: 24.6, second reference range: 25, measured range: 23.8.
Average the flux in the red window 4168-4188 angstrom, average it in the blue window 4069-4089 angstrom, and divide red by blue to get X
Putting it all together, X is 0.9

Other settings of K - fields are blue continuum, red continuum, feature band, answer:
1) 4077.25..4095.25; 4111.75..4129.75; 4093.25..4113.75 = 0.07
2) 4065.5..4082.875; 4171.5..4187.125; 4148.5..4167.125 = -0.05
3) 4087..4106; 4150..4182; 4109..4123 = -0.01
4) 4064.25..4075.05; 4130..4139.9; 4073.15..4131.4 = -0.06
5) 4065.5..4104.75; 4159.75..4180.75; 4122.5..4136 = 0.04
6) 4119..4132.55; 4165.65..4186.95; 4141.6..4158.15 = 0.00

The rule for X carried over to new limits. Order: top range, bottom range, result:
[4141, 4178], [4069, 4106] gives 0.98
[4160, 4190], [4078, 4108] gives 0.97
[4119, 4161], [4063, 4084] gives 0.98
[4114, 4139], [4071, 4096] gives 0.93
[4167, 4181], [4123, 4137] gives 1.01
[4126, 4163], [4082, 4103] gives 0.95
